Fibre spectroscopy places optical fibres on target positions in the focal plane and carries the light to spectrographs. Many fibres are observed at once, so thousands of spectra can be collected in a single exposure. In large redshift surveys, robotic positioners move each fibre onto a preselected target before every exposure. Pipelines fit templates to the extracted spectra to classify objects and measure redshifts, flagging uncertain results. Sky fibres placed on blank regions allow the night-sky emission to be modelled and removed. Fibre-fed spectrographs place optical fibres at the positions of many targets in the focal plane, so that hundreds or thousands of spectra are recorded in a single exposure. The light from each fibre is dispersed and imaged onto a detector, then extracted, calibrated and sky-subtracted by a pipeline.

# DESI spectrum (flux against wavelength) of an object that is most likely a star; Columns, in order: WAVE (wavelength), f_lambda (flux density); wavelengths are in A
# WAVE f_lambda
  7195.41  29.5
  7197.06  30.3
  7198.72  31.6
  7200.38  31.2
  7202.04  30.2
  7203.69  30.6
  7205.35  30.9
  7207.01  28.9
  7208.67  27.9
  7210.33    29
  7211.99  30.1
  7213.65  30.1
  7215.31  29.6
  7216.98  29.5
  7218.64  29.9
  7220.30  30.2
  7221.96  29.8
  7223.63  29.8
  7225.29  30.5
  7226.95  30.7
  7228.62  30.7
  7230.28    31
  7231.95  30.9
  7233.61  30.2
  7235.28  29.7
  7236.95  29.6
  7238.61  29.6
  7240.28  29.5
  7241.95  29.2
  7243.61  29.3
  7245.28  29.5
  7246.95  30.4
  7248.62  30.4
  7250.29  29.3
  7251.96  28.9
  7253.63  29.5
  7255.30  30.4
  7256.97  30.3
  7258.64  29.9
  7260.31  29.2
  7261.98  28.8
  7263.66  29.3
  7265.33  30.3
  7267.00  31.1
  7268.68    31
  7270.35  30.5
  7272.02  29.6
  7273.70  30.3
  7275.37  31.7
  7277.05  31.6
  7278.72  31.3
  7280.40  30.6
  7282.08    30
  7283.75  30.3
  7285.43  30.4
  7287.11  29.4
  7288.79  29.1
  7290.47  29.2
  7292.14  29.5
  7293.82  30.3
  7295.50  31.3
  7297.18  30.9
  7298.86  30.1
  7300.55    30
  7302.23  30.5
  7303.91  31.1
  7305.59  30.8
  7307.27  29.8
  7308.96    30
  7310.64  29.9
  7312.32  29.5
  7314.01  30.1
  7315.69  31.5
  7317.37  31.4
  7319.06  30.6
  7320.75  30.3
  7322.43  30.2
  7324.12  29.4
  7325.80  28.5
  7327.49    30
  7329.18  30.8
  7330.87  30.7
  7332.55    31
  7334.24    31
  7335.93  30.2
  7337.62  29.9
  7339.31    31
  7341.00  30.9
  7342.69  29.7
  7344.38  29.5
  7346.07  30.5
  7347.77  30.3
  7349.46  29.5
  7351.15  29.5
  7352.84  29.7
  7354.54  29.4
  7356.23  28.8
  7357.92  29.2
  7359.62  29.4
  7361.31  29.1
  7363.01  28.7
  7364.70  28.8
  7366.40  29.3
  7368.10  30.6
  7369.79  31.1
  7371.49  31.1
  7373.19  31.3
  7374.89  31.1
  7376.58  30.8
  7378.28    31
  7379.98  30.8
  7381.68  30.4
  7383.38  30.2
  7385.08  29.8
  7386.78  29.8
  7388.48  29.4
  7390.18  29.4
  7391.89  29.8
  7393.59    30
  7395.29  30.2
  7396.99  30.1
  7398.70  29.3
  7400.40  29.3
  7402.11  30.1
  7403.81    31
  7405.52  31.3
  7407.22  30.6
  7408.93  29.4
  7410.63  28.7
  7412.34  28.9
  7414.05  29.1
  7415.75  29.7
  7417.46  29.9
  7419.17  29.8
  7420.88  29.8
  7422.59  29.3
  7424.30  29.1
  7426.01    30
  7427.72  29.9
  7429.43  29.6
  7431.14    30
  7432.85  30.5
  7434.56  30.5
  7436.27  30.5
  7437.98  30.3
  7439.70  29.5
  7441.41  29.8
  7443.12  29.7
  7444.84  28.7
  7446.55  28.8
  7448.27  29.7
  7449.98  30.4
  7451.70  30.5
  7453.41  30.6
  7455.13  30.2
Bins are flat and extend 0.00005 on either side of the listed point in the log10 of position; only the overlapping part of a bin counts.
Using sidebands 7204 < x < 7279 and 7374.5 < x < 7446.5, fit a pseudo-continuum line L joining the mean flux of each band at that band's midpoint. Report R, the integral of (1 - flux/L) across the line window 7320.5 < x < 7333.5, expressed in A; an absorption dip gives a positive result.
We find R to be -0.07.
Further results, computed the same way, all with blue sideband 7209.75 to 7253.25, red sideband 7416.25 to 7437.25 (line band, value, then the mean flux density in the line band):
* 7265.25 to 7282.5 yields -0.5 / 30.8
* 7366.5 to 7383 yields -0.5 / 30.8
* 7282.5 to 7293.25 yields 0.1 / 29.7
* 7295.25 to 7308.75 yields -0.3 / 30.5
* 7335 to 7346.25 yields -0.1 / 30.2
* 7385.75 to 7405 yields 0.0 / 29.9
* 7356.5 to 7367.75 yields 0.3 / 29.1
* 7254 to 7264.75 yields 0.1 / 29.7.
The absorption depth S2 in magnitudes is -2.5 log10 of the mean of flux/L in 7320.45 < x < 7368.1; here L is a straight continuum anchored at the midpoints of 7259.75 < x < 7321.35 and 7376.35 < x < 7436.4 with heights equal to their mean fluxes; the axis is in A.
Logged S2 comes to 0.011 mag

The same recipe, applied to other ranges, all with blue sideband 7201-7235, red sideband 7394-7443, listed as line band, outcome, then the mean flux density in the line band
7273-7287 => -0.026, 30.7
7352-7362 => 0.024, 29.3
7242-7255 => 0.014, 29.6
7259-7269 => 0.004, 29.9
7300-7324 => -0.016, 30.4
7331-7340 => -0.025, 30.6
